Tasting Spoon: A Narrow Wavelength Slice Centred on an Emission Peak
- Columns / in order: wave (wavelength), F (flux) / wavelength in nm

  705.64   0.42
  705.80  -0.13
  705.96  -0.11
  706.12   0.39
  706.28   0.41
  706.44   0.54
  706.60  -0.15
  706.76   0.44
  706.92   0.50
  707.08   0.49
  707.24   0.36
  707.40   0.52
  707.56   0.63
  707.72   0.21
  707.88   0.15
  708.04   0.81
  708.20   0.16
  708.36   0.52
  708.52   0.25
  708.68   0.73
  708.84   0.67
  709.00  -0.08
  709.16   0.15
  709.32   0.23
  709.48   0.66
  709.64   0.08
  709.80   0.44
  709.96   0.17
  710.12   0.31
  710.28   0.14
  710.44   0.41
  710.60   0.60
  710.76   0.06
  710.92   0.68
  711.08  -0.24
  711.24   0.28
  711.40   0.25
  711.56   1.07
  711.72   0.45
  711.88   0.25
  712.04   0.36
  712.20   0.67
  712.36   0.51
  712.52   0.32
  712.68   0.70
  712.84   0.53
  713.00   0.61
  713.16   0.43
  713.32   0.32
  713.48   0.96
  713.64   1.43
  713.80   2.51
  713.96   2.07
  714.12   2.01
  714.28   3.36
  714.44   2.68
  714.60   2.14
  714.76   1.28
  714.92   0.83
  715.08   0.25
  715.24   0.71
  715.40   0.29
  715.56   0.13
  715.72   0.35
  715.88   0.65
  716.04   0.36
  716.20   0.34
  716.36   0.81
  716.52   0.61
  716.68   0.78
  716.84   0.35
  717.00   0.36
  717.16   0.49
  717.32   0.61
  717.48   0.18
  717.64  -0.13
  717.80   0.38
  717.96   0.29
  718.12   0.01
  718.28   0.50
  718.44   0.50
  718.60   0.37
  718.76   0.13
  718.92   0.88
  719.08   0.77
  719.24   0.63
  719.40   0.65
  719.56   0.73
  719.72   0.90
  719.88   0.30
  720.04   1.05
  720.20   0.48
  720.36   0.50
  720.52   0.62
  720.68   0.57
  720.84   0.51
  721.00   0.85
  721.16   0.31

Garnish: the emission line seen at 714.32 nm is [O II] 3727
